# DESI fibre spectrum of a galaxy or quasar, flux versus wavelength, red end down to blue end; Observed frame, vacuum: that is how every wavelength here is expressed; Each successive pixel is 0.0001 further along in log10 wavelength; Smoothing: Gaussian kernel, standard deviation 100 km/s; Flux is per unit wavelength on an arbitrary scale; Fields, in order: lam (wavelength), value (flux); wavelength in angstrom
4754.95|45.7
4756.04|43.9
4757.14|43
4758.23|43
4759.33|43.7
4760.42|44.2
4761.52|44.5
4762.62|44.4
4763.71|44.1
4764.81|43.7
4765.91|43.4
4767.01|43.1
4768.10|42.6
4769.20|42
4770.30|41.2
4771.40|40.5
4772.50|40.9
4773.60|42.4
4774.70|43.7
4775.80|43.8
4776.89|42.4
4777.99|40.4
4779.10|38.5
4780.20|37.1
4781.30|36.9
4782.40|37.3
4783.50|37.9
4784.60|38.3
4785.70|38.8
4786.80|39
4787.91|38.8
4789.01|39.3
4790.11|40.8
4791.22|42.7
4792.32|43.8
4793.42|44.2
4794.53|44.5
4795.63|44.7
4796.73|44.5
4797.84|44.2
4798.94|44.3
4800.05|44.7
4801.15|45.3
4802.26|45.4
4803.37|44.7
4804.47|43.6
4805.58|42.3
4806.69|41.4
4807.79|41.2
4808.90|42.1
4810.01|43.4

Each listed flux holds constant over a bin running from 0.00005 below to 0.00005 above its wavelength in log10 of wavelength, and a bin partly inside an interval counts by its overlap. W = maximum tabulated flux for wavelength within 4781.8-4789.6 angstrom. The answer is 39.3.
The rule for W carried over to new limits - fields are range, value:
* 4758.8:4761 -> 44.2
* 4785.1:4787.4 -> 39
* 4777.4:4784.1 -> 40.4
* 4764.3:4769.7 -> 43.7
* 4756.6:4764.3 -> 44.5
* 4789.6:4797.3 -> 44.7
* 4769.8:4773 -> 41.2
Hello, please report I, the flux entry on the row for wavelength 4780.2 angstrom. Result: 37.1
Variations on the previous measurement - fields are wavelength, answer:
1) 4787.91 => 38.8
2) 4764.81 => 43.7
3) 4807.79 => 41.2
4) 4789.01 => 39.3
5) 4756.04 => 43.9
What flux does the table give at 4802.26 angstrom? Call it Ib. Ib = 45.4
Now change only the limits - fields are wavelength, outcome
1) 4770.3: 41.2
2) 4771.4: 40.5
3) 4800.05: 44.7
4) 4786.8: 39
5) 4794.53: 44.5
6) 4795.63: 44.7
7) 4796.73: 44.5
